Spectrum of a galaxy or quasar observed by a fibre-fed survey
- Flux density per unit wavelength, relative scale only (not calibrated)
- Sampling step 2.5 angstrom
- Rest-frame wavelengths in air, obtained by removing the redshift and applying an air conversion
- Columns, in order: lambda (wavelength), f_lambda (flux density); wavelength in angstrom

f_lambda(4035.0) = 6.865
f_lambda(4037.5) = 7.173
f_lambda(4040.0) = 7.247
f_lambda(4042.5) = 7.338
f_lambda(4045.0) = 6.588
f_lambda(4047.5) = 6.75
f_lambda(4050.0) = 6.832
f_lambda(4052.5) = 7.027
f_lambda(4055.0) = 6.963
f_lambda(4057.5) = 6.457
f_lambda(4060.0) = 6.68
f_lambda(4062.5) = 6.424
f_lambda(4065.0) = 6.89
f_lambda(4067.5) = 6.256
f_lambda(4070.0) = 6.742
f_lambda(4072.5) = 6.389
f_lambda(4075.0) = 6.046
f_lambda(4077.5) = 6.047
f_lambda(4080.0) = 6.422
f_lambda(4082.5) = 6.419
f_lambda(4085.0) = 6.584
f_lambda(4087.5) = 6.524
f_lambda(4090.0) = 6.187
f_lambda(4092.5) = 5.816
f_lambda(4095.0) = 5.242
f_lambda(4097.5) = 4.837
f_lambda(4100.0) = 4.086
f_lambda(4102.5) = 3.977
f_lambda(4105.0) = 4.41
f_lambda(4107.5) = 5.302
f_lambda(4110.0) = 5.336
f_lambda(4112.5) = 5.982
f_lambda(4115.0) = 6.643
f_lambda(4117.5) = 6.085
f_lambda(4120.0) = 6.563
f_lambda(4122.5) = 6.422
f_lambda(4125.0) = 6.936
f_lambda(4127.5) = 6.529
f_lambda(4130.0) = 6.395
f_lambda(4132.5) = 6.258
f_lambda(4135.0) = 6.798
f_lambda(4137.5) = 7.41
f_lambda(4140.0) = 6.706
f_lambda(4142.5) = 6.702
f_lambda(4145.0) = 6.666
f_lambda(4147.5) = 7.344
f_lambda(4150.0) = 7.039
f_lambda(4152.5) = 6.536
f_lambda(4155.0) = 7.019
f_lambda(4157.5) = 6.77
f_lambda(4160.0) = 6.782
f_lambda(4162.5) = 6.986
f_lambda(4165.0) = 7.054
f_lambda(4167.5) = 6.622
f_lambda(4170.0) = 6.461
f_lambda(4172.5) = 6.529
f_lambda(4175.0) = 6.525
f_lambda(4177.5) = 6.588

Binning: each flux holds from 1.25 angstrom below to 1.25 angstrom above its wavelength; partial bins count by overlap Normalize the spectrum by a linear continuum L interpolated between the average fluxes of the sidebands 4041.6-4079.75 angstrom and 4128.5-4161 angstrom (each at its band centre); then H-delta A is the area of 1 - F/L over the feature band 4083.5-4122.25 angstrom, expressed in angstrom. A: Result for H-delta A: 6.4 angstrom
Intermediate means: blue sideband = 6.62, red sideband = 6.8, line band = 5.6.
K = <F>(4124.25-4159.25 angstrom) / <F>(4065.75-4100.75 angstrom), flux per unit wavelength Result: 1.13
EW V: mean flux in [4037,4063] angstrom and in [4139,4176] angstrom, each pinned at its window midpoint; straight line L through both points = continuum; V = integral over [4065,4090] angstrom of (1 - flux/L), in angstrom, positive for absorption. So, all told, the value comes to 1.64 angstrom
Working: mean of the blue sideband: 6.87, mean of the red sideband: 6.78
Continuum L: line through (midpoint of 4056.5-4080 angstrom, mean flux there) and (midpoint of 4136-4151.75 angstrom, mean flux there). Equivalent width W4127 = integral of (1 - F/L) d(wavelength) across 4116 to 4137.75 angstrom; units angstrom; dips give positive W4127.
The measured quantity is 0.9 angstrom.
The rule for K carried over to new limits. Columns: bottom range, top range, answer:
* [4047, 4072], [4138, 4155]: 1.03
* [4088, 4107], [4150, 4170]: 1.36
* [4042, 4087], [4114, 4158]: 1.02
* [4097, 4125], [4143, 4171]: 1.24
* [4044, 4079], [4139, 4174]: 1.03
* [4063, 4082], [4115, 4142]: 1.03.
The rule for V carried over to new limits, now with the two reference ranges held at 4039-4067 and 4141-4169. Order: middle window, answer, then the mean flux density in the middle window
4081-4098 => 2.1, 6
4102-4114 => 3.1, 5.1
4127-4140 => 0.3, 6.69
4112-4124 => 0.8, 6.37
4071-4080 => 0.8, 6.21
